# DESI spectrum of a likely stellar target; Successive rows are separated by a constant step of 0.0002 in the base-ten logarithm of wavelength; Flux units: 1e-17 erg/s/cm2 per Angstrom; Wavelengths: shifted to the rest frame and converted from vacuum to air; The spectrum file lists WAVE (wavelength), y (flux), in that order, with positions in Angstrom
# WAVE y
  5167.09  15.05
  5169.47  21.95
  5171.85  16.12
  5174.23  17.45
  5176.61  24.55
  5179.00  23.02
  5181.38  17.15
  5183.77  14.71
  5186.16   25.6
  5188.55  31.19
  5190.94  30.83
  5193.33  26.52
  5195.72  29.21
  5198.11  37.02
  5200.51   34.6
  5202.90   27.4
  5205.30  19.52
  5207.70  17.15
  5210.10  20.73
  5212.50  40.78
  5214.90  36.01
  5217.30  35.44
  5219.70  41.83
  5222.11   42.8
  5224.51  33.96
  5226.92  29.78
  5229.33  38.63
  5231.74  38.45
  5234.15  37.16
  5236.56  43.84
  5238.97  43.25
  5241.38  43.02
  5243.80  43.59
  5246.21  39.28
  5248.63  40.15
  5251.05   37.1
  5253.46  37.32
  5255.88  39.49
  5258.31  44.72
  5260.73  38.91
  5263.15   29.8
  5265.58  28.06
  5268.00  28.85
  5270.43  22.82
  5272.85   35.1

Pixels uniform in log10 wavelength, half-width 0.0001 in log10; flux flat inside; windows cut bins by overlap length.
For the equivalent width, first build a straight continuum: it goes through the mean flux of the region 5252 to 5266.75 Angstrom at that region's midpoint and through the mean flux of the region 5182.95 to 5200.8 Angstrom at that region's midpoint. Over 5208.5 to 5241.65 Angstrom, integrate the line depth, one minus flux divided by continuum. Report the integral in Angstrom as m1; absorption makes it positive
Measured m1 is -4.7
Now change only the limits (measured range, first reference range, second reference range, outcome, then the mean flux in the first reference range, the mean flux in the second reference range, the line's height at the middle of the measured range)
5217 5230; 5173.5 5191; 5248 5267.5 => -3.0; 22.7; 36.6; 30.3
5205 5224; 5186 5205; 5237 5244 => 1.9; 30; 43.3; 35.6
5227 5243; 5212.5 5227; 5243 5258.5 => -0.6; 37.5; 39.9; 38.7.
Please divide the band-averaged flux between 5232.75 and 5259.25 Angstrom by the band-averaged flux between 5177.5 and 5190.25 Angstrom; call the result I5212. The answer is 1.8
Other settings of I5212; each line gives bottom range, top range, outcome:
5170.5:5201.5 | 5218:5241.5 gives 1.55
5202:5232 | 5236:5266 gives 1.21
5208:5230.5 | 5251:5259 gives 1.14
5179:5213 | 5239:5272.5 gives 1.40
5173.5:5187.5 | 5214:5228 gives 1.78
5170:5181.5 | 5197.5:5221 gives 1.54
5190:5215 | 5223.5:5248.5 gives 1.36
